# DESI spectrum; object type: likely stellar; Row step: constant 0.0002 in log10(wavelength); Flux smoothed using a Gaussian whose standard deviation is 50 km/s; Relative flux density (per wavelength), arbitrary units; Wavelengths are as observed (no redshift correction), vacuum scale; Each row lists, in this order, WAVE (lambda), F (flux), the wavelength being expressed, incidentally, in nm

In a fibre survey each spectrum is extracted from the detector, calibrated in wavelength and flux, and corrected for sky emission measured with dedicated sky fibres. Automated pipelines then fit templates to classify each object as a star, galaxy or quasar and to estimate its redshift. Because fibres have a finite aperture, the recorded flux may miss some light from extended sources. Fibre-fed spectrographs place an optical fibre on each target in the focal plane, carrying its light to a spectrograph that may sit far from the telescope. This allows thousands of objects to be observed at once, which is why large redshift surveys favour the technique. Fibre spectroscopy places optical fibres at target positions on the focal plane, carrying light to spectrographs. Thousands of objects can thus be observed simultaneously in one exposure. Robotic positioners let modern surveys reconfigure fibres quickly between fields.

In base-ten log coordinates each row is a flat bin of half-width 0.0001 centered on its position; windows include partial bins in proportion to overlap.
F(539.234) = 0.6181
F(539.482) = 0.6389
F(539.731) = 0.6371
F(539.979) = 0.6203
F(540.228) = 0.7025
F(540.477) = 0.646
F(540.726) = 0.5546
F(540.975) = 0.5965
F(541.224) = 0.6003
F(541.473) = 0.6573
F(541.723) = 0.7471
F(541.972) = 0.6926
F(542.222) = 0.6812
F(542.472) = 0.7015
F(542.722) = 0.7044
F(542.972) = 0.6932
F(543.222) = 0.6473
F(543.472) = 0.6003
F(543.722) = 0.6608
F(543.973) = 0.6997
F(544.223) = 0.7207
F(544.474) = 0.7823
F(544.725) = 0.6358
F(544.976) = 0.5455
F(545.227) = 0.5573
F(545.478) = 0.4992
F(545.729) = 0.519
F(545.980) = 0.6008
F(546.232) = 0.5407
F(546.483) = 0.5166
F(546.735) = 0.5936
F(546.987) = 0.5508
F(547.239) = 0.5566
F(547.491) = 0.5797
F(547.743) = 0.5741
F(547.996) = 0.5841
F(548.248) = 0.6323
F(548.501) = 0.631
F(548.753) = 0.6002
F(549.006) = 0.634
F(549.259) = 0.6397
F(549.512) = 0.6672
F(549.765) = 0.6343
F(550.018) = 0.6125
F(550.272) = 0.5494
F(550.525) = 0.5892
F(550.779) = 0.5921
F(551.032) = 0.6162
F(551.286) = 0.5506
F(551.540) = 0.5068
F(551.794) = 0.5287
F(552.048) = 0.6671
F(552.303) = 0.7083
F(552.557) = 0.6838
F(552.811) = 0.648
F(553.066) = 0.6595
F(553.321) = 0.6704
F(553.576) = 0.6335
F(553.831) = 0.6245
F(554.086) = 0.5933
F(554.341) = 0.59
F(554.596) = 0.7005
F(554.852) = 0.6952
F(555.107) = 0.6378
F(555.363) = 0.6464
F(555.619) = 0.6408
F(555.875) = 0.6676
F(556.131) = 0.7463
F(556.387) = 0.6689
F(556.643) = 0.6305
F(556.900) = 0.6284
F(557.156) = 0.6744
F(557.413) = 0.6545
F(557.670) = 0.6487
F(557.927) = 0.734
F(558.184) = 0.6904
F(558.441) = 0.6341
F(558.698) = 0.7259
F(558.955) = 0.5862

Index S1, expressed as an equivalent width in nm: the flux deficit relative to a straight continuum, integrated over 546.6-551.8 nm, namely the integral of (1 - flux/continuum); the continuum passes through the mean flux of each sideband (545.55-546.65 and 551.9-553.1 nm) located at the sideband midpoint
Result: 0.099 nm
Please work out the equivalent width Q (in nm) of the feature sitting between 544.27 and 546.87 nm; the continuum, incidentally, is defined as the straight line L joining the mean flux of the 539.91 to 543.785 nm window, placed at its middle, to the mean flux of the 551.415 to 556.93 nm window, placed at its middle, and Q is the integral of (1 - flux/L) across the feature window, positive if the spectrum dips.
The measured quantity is 0.28 nm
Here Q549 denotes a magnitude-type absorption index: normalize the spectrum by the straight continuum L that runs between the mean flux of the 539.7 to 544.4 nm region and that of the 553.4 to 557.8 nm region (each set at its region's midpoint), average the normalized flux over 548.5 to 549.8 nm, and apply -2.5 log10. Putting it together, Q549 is 0.04 mag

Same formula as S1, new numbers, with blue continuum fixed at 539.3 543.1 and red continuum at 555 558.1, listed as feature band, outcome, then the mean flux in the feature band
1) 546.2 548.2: 0.29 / 0.566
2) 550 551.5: 0.19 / 0.578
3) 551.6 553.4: 0.05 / 0.646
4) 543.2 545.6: 0.09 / 0.635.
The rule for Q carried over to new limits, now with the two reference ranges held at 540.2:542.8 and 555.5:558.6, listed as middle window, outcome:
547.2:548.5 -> 0.141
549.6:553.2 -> 0.294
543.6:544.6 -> -0.083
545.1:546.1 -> 0.179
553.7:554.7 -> 0.063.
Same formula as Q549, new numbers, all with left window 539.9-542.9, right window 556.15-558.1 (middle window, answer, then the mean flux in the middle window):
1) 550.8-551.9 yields 0.20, 0.555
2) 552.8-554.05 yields 0.04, 0.643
